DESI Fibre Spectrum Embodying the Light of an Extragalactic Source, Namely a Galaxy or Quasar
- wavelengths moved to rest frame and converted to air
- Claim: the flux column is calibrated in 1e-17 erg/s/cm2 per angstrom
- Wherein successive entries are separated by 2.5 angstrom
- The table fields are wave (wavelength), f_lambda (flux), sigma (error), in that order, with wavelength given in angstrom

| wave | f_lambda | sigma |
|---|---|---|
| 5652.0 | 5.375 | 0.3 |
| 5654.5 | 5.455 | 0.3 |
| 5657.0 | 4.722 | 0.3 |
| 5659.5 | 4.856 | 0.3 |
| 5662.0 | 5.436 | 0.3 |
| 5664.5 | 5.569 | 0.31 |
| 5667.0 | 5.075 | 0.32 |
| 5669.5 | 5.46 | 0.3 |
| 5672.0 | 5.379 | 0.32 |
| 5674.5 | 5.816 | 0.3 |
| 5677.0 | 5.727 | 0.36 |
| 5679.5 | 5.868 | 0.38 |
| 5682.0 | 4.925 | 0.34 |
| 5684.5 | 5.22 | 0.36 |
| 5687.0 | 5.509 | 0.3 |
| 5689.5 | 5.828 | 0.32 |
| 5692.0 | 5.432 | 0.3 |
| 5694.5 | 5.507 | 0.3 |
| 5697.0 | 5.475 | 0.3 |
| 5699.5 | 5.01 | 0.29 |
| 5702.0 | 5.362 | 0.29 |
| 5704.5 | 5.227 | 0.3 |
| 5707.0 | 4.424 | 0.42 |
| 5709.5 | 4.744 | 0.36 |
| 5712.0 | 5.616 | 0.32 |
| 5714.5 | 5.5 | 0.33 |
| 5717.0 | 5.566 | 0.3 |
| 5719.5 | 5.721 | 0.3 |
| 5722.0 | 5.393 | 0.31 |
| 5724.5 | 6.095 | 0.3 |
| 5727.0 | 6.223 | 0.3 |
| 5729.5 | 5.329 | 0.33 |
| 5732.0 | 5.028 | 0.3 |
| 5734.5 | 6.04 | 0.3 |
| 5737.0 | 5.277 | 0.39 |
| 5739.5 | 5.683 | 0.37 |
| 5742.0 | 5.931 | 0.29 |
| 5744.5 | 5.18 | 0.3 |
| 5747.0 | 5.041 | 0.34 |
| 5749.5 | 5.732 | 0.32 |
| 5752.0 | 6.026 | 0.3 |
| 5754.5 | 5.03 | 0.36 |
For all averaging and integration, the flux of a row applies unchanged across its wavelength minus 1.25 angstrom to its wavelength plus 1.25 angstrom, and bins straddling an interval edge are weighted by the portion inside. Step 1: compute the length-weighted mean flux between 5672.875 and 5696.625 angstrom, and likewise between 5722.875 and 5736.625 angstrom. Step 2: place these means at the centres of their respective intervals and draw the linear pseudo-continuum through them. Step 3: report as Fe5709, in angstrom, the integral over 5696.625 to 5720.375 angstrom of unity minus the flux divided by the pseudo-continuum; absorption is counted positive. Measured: 1.6 angstrom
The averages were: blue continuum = 5.53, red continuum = 5.7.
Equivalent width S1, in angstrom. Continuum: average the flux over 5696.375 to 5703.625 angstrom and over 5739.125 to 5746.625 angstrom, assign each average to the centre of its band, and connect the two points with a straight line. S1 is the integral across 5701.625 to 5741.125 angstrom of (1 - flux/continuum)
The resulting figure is -0.5 angstrom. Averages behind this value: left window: 5.26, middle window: 5.46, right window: 5.52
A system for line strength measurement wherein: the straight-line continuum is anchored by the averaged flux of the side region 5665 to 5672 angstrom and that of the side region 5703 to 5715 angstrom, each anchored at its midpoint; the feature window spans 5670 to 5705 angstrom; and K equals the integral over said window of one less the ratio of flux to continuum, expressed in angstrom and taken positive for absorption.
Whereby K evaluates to -1.65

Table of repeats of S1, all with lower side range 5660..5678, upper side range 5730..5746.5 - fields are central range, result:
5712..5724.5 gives -0.3 angstrom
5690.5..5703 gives 0.2 angstrom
